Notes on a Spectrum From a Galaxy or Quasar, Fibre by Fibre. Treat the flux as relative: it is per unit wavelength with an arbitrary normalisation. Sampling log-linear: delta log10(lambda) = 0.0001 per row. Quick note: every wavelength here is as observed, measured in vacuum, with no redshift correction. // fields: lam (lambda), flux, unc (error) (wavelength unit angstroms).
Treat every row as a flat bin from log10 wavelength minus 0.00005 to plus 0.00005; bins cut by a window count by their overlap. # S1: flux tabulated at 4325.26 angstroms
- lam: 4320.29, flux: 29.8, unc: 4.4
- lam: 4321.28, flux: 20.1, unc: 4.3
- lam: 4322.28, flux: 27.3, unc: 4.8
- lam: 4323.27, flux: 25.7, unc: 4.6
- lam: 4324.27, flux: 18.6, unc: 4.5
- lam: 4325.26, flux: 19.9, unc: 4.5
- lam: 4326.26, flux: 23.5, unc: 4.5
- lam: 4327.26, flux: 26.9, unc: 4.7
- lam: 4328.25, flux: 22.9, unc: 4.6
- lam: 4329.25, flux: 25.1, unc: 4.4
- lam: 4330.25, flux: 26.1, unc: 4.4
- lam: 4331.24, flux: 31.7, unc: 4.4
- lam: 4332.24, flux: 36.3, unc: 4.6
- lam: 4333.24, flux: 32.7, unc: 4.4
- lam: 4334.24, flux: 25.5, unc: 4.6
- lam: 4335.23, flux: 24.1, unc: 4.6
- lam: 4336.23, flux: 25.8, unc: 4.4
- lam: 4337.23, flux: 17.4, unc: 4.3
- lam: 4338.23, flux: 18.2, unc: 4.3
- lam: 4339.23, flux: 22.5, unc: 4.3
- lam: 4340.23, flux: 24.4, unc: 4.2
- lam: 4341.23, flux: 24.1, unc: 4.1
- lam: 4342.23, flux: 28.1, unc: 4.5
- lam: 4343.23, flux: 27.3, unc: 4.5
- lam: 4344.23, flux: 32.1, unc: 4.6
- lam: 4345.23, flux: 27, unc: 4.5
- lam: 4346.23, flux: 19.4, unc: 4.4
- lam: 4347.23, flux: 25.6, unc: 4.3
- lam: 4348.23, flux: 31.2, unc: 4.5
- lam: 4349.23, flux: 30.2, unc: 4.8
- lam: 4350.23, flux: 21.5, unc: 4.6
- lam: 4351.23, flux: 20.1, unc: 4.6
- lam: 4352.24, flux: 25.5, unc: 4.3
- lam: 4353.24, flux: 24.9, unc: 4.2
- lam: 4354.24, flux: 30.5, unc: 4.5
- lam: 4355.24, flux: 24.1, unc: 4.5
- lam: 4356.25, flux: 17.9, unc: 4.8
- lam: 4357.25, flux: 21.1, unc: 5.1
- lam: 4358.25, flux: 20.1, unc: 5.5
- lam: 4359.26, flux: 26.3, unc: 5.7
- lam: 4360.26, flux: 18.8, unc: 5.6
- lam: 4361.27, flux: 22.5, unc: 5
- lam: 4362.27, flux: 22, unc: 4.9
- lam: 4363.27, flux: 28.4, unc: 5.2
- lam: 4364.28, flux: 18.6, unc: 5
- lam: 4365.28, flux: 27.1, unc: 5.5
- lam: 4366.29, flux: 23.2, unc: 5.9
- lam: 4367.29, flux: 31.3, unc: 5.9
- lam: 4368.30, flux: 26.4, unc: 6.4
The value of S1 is 19.9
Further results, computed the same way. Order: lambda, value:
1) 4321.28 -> 20.1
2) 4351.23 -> 20.1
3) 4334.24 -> 25.5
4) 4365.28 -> 27.1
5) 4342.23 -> 28.1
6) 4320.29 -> 29.8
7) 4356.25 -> 17.9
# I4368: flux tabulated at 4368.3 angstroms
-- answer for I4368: 26.4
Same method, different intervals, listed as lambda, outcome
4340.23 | 24.4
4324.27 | 18.6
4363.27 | 28.4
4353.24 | 24.9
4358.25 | 20.1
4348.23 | 31.2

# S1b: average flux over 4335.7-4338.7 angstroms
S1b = 20.5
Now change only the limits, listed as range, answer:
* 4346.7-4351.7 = 25.7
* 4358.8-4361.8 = 22.5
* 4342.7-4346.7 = 26.5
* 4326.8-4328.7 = 25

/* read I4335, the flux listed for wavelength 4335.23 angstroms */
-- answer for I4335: 24.1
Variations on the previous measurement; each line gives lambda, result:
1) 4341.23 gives 24.1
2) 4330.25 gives 26.1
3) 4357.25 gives 21.1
